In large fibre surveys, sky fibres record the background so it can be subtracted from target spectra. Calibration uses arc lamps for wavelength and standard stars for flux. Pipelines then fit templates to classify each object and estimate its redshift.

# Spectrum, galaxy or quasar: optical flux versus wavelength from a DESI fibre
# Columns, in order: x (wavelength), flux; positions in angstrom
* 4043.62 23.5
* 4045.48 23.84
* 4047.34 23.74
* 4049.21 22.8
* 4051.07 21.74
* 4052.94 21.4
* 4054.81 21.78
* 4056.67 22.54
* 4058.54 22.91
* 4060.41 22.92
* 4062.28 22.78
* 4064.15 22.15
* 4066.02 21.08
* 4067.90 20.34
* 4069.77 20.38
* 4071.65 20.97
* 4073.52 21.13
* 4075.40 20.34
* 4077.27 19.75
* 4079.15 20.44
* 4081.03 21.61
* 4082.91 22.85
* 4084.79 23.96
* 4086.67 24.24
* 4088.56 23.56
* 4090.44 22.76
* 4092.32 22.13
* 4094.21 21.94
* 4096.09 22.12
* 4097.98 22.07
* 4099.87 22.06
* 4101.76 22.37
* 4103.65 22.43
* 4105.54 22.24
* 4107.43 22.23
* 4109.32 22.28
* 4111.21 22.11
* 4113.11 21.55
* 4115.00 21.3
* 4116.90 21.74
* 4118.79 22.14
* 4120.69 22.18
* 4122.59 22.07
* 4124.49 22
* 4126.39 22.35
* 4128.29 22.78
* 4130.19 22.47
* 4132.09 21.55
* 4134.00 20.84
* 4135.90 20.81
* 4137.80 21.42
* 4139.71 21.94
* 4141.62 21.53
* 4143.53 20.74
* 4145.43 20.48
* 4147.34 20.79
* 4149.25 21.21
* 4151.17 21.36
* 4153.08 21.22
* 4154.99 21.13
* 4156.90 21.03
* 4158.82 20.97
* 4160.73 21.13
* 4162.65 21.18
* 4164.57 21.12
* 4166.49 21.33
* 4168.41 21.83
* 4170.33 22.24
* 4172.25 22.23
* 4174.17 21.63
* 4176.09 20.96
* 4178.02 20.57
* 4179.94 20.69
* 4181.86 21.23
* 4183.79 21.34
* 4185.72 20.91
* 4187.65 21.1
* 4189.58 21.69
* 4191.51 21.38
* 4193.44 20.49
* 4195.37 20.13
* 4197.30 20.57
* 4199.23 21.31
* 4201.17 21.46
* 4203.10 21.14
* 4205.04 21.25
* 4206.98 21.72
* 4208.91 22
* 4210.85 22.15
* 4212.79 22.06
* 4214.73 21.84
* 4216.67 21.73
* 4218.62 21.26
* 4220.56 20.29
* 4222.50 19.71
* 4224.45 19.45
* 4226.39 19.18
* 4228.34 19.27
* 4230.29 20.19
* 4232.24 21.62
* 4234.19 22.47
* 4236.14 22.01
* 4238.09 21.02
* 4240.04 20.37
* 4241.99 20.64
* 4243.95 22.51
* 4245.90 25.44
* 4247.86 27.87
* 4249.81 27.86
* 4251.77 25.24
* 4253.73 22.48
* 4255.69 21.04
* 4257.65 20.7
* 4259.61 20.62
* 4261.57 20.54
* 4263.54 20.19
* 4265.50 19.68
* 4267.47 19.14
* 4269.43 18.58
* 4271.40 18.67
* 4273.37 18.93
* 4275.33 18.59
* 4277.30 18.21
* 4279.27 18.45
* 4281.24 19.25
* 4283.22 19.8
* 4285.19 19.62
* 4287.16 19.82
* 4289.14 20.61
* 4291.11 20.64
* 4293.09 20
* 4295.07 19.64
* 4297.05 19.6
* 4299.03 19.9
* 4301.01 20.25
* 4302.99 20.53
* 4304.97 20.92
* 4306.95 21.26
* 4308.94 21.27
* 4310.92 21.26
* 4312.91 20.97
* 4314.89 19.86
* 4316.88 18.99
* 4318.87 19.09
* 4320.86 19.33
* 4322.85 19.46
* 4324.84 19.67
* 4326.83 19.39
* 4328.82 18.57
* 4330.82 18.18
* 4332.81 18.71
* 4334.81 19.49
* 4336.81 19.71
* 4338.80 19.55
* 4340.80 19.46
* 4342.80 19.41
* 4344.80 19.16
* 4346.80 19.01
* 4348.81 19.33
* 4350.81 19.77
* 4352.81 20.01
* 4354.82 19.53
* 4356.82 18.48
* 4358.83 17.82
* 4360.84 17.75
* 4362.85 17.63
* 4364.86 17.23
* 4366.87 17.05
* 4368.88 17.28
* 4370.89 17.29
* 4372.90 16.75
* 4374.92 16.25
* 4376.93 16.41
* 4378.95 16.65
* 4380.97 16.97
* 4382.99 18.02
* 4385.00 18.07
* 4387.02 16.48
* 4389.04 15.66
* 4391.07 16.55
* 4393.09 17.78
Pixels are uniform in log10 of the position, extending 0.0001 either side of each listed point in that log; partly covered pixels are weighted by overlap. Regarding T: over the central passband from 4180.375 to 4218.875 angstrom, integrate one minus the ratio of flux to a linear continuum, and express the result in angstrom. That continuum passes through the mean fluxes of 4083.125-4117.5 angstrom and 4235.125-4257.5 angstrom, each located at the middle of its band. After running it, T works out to 2.7 angstrom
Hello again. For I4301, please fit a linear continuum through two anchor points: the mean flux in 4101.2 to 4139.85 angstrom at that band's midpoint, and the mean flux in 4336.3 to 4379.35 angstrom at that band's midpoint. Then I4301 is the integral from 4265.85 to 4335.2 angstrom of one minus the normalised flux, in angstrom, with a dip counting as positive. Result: -1.7 angstrom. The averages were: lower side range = 21.9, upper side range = 18.3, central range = 19.6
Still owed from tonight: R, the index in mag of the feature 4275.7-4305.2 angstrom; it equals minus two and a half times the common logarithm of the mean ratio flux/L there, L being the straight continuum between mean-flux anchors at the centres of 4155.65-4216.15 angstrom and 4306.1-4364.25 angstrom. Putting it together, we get 0.01 mag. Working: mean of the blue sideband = 21.3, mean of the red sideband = 19.4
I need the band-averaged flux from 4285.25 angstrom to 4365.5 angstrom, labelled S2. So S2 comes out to 19.5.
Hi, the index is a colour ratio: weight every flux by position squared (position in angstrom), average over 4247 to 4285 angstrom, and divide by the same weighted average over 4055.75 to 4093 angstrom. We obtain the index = 1.04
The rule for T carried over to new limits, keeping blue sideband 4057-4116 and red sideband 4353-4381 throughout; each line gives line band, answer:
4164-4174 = -0.5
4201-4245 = -3.0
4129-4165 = -0.4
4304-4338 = -2.9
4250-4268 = -2.1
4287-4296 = -0.7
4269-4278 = 0.2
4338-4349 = -0.9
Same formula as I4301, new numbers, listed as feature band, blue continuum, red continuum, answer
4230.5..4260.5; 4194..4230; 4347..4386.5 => -3.72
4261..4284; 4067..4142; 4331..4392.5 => 0.28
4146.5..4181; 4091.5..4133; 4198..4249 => 0.93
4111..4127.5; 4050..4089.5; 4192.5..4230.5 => -0.33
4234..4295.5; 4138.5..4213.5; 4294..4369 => -2.32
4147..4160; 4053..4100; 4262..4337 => 0.02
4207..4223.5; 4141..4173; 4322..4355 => -0.61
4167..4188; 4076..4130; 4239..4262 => 1.16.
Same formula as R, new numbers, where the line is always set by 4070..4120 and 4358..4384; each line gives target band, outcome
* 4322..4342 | -0.08 mag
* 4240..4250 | -0.24 mag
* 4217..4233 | -0.02 mag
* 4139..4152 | 0.00 mag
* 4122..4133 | -0.04 mag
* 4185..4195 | -0.04 mag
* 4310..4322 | -0.10 mag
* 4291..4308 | -0.11 mag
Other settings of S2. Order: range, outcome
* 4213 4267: 21.7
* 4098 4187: 21.6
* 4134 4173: 21.3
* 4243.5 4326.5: 20.6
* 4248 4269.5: 21.8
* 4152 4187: 21.3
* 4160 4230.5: 21.1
